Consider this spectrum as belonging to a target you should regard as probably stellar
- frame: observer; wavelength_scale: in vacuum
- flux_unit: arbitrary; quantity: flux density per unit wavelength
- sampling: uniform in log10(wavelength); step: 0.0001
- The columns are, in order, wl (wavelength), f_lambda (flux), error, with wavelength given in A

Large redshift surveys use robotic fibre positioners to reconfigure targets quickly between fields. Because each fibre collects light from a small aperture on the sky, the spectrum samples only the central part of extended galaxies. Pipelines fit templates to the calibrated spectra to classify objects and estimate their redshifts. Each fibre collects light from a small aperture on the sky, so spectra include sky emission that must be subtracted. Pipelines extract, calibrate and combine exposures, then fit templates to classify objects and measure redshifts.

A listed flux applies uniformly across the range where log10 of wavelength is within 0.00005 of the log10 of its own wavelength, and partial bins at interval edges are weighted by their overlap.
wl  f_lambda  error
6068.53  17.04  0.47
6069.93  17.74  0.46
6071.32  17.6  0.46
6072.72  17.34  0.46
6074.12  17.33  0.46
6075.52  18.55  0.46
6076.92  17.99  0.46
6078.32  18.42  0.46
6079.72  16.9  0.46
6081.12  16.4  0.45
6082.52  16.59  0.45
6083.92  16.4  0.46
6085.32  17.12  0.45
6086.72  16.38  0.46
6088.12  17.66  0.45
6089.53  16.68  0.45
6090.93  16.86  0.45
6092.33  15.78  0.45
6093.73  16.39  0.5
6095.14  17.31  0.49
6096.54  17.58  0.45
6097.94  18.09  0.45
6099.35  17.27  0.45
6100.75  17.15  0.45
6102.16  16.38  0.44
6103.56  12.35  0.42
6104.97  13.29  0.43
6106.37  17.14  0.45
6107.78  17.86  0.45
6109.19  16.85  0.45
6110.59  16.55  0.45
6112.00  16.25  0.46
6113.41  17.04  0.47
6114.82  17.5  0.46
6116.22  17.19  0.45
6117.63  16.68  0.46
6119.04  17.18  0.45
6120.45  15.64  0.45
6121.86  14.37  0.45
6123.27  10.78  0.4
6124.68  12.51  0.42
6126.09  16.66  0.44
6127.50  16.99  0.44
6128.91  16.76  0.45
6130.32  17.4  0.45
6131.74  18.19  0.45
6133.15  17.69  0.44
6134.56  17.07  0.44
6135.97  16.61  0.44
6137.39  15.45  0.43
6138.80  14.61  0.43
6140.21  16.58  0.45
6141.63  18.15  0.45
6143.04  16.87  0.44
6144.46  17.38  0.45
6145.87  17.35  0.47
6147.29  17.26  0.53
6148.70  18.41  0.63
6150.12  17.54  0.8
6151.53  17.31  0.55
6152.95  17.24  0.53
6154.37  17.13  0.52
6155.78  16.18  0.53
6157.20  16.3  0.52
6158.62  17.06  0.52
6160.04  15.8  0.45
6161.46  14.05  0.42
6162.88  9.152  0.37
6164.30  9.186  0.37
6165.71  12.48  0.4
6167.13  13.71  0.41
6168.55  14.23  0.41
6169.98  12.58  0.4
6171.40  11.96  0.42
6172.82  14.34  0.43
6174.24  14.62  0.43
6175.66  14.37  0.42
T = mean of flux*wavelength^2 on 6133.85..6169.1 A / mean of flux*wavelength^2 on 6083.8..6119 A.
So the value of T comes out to 0.96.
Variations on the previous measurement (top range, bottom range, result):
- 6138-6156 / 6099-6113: 1.08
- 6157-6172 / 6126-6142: 0.79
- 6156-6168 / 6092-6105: 0.85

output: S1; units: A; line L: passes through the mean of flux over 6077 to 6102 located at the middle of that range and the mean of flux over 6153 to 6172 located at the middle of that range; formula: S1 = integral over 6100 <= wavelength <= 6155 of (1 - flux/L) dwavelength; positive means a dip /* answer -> -3.85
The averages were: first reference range 17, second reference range 14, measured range 16.4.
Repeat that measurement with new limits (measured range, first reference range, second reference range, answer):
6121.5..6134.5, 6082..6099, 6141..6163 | 0.7 A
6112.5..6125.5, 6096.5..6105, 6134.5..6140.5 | 0.5 A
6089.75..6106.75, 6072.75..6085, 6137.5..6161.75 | 0.9 A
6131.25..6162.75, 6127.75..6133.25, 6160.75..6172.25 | -3.6 A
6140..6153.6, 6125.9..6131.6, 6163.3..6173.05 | -2.3 A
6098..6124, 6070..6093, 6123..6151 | 1.3 A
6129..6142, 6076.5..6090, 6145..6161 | 0.1 A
